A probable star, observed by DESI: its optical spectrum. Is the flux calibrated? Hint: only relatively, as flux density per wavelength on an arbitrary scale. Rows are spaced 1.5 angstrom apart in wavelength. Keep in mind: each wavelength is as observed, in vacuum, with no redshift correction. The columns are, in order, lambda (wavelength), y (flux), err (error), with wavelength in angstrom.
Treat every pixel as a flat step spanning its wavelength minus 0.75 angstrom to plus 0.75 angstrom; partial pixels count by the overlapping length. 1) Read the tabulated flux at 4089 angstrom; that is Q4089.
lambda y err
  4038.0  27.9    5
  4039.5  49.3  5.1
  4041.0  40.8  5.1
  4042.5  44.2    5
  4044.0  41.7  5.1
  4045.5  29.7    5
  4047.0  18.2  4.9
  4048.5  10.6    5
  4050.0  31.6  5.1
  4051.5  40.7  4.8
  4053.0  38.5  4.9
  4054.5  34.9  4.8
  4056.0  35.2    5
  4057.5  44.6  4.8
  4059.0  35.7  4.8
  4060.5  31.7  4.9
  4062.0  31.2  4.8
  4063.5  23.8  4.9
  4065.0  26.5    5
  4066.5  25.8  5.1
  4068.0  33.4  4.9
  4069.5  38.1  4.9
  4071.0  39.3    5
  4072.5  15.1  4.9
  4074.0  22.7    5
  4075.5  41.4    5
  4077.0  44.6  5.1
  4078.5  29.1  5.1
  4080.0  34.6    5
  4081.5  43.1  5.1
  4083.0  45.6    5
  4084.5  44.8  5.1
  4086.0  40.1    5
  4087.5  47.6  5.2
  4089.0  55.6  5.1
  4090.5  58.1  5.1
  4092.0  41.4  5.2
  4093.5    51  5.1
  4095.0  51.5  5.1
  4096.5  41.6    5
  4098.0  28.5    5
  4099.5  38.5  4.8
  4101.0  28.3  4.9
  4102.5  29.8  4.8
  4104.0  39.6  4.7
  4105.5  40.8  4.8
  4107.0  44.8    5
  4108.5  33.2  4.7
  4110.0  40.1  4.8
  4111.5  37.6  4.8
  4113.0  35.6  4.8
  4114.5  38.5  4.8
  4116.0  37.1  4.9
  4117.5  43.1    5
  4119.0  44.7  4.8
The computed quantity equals 55.6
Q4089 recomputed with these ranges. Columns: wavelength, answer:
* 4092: 41.4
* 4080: 34.6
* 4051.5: 40.7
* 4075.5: 41.4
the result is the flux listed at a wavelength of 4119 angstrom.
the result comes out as 44.7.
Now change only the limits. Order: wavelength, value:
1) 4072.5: 15.1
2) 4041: 40.8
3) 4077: 44.6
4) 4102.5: 29.8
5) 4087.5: 47.6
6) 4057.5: 44.6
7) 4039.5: 49.3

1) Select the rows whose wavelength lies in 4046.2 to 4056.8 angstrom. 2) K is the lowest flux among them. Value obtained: 10.6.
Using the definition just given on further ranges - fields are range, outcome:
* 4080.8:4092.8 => 40.1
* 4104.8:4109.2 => 33.2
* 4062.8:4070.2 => 23.8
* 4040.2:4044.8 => 40.8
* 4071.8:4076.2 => 15.1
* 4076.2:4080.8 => 29.1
